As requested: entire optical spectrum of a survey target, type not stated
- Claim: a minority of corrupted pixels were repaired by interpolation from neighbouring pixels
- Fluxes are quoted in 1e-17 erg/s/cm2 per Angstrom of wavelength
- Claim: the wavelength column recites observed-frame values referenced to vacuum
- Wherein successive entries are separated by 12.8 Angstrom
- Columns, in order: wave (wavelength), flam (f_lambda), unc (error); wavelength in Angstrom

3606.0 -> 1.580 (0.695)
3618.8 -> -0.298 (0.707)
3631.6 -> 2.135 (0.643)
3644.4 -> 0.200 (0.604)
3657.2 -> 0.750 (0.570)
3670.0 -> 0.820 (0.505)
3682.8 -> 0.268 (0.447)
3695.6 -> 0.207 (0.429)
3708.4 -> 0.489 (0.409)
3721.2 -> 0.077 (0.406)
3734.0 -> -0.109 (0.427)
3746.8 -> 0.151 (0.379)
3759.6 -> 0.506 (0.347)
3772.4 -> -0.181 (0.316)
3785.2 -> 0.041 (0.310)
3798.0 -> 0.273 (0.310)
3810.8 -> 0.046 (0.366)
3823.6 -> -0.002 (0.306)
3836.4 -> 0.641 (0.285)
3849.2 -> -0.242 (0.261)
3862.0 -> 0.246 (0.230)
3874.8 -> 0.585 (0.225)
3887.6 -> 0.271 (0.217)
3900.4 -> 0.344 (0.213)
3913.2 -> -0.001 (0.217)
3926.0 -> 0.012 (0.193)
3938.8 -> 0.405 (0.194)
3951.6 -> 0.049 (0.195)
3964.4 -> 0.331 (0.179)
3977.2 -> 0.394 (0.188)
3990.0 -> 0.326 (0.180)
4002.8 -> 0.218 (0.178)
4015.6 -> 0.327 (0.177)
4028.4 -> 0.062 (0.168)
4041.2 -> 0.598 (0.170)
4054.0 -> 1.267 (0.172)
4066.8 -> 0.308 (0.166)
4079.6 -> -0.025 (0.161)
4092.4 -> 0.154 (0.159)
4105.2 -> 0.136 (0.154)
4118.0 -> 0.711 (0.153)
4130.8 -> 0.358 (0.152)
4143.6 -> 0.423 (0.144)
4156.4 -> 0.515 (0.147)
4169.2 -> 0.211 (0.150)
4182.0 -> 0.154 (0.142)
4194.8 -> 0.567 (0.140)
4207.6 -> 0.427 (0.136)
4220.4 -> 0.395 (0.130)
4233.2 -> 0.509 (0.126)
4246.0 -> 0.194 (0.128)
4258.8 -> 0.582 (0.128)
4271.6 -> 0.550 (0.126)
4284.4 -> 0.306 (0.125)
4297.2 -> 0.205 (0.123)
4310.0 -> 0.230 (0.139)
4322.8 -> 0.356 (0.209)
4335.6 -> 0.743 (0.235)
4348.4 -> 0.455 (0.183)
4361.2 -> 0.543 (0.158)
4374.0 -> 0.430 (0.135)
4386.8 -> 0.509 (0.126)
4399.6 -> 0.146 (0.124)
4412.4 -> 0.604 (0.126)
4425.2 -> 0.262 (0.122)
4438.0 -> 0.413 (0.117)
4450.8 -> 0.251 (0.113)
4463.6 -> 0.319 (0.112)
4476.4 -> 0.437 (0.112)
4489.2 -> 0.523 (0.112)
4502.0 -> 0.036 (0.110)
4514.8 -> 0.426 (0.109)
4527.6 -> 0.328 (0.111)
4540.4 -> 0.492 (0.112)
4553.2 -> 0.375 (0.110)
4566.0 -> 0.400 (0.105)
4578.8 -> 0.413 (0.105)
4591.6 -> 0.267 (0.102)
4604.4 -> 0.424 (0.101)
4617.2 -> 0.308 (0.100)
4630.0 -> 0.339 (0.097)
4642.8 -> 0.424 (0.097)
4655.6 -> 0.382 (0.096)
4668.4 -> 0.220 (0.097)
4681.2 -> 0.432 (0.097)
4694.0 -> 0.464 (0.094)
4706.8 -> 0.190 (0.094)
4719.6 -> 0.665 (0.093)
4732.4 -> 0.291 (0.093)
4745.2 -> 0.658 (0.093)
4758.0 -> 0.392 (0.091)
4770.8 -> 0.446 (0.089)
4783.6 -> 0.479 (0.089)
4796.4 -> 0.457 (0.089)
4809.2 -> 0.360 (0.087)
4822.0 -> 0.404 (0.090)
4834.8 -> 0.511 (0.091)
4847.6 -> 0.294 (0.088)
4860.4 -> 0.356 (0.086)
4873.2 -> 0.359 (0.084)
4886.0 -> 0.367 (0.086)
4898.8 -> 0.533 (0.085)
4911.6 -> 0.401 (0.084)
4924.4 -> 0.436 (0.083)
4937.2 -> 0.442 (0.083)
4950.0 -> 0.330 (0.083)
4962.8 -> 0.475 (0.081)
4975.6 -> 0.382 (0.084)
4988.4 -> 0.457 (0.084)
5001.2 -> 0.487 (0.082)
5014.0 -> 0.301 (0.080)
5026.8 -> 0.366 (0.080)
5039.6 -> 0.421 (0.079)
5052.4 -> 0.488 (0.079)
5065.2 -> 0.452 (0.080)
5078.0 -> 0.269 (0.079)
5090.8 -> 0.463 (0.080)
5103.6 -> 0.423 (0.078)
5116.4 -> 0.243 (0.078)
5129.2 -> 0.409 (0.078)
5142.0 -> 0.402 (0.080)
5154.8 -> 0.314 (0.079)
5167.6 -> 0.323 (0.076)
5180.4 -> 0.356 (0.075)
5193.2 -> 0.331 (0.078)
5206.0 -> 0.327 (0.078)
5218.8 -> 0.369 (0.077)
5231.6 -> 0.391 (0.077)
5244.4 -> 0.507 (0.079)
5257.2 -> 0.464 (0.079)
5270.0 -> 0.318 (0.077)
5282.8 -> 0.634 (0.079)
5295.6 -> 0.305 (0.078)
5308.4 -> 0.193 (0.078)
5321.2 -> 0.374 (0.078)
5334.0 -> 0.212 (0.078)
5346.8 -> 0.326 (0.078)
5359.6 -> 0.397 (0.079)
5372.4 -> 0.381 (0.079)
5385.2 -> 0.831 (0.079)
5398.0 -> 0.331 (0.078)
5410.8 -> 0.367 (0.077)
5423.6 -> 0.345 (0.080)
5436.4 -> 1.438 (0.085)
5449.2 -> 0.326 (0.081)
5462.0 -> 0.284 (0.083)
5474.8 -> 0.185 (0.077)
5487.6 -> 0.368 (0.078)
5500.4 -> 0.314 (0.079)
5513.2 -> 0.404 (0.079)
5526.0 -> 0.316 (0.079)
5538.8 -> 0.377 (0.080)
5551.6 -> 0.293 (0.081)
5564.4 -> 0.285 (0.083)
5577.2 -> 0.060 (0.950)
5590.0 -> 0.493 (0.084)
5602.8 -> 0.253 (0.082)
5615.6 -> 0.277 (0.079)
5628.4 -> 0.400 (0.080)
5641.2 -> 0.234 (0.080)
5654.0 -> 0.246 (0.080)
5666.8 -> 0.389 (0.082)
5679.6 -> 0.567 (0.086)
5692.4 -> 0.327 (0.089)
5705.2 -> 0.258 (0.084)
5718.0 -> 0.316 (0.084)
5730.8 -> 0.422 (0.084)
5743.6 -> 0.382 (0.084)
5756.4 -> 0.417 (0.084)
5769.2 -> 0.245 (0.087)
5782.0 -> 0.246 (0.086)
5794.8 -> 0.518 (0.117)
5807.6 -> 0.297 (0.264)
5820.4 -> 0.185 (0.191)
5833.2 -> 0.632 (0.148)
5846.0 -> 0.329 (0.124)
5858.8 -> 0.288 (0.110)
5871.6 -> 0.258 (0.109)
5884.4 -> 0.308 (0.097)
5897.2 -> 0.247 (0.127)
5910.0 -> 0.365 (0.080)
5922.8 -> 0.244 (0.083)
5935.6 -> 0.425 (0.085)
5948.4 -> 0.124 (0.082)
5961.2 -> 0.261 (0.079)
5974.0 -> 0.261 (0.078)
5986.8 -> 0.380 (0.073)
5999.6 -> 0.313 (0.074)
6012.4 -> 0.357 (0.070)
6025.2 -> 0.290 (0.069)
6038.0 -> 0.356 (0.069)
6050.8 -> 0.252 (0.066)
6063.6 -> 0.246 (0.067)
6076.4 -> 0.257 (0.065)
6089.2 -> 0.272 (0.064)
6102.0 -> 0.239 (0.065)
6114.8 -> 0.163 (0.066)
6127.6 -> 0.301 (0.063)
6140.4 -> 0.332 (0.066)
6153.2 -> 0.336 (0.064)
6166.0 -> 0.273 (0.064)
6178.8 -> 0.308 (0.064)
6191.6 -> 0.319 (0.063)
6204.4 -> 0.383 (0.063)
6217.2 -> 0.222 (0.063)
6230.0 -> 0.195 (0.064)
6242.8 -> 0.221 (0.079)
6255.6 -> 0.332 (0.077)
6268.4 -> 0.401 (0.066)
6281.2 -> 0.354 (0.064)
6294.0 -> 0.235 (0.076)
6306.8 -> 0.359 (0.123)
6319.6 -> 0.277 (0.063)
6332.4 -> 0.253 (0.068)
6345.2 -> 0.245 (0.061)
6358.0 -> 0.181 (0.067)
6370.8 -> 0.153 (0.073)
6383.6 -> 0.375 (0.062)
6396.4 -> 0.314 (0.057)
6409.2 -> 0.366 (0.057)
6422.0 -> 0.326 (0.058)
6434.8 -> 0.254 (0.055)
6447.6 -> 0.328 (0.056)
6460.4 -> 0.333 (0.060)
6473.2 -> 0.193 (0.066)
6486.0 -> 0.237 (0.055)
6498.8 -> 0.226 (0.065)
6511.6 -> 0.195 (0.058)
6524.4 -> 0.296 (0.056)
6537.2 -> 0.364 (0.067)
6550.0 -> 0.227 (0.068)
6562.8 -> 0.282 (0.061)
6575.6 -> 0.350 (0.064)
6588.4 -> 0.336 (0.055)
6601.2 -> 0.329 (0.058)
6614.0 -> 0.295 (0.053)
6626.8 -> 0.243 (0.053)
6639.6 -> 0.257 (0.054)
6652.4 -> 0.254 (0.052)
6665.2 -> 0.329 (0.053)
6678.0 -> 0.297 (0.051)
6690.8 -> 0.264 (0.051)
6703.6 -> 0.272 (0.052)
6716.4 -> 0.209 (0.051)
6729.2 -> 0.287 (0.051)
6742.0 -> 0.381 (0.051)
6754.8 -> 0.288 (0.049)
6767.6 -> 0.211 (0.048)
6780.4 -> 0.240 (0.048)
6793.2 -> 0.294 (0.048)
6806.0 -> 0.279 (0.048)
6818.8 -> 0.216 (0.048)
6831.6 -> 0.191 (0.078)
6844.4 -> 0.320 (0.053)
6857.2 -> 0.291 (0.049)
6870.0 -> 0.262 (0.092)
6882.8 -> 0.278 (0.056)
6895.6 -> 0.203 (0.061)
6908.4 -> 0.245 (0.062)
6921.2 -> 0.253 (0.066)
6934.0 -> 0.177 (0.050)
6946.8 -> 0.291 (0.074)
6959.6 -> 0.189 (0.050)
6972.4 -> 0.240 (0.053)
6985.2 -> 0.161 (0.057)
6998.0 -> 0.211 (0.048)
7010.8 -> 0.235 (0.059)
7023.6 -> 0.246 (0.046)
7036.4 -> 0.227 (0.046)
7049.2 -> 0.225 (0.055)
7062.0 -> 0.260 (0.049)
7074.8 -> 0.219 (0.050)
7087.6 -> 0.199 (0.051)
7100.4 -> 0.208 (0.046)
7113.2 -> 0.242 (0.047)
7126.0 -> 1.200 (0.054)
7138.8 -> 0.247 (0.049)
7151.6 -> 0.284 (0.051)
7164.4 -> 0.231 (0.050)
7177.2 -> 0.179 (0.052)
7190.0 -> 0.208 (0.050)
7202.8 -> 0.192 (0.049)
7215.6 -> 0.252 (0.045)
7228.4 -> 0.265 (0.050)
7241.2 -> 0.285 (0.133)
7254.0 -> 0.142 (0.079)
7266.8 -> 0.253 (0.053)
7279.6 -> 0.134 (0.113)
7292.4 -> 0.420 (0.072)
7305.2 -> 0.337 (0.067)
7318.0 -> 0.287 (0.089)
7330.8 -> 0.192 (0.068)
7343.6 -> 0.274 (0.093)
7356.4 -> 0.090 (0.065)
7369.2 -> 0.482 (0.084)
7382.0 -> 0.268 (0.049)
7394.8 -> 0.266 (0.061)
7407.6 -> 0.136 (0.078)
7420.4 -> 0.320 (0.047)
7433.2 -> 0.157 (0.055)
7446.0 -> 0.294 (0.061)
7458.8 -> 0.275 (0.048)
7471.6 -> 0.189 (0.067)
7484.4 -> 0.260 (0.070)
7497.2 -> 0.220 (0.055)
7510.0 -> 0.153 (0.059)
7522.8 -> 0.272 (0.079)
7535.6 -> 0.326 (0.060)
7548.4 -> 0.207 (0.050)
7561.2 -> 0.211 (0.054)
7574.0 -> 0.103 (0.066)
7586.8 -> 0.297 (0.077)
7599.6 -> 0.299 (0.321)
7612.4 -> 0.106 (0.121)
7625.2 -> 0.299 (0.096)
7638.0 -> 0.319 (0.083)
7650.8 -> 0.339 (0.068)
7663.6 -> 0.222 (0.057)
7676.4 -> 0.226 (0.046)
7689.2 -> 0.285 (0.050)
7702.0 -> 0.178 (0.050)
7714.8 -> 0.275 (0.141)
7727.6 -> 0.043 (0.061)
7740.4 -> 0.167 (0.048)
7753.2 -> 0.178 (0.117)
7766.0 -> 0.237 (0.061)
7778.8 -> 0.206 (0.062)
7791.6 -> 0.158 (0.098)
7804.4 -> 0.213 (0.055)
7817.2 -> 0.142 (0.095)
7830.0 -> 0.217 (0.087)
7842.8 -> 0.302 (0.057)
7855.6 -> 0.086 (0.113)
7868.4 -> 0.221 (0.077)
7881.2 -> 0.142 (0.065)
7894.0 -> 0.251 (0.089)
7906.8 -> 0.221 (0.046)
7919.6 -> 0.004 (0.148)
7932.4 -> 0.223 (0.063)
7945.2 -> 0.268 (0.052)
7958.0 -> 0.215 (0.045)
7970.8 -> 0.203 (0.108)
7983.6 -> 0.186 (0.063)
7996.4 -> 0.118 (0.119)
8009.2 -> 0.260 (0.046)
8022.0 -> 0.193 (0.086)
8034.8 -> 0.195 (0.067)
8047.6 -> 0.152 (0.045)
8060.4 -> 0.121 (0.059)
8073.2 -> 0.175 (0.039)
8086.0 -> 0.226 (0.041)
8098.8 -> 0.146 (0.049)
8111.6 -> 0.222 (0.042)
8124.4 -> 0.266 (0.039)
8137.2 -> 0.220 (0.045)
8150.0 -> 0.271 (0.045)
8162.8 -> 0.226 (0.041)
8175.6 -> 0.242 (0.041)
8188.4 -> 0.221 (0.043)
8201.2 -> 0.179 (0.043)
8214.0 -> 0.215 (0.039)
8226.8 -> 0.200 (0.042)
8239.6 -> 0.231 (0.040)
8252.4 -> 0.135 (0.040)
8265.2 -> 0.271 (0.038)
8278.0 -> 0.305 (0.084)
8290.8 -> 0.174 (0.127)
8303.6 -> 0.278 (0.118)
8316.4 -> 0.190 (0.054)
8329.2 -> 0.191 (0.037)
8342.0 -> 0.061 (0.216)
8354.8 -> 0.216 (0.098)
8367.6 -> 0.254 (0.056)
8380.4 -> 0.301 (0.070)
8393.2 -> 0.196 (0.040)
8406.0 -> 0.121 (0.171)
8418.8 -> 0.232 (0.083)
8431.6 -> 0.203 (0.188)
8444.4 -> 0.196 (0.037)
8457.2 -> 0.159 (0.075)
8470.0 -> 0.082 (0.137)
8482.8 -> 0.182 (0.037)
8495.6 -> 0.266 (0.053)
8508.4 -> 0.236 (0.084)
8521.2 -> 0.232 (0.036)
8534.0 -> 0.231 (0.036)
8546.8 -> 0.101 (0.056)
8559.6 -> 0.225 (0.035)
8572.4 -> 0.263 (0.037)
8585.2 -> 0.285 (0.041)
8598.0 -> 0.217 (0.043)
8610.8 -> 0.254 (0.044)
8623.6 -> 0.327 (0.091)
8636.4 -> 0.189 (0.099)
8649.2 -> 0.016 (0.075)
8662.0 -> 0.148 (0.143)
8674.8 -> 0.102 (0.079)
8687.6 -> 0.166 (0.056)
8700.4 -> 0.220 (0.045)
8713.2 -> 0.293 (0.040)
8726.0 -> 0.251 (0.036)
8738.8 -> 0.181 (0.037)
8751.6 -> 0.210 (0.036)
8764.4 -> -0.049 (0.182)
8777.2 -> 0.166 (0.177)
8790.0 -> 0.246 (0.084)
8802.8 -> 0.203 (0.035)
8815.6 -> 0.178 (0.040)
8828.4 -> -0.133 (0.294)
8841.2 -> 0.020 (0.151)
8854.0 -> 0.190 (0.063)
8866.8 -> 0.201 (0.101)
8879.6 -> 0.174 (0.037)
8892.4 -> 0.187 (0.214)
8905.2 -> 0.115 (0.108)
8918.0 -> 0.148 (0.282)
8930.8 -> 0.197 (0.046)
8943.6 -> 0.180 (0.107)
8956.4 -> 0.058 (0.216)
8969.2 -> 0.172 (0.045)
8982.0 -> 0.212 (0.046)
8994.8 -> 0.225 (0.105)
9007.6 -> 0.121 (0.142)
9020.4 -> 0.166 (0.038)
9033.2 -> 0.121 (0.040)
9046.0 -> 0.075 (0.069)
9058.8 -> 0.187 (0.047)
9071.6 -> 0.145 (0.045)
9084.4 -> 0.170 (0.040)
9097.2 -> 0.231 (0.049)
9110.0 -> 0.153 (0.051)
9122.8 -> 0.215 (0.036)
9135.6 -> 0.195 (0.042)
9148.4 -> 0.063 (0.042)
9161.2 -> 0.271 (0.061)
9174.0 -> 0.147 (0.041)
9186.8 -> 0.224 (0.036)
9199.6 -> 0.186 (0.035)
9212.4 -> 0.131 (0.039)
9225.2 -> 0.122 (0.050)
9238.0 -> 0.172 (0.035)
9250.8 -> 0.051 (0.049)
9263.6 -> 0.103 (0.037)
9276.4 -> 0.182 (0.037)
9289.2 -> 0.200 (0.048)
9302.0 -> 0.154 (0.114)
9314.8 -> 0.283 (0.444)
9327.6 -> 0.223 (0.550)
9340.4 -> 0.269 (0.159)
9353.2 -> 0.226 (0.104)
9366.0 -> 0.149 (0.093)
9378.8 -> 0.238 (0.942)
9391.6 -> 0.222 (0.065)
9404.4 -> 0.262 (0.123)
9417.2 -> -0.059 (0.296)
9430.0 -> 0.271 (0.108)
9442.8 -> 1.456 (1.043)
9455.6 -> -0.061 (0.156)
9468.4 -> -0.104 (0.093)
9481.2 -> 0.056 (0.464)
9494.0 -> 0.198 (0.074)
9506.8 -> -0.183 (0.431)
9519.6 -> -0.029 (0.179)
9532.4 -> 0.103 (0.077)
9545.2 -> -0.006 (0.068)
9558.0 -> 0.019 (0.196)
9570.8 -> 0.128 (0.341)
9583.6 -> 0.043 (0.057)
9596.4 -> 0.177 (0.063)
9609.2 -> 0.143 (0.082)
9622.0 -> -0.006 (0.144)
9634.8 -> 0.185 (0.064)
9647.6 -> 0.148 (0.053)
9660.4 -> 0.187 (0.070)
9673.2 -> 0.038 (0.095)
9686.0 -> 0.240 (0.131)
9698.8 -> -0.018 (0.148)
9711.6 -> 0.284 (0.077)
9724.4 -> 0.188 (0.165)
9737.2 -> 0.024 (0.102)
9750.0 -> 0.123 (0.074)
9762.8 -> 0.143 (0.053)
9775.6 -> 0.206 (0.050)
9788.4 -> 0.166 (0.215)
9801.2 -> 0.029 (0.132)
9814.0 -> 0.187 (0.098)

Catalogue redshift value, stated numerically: 0.086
